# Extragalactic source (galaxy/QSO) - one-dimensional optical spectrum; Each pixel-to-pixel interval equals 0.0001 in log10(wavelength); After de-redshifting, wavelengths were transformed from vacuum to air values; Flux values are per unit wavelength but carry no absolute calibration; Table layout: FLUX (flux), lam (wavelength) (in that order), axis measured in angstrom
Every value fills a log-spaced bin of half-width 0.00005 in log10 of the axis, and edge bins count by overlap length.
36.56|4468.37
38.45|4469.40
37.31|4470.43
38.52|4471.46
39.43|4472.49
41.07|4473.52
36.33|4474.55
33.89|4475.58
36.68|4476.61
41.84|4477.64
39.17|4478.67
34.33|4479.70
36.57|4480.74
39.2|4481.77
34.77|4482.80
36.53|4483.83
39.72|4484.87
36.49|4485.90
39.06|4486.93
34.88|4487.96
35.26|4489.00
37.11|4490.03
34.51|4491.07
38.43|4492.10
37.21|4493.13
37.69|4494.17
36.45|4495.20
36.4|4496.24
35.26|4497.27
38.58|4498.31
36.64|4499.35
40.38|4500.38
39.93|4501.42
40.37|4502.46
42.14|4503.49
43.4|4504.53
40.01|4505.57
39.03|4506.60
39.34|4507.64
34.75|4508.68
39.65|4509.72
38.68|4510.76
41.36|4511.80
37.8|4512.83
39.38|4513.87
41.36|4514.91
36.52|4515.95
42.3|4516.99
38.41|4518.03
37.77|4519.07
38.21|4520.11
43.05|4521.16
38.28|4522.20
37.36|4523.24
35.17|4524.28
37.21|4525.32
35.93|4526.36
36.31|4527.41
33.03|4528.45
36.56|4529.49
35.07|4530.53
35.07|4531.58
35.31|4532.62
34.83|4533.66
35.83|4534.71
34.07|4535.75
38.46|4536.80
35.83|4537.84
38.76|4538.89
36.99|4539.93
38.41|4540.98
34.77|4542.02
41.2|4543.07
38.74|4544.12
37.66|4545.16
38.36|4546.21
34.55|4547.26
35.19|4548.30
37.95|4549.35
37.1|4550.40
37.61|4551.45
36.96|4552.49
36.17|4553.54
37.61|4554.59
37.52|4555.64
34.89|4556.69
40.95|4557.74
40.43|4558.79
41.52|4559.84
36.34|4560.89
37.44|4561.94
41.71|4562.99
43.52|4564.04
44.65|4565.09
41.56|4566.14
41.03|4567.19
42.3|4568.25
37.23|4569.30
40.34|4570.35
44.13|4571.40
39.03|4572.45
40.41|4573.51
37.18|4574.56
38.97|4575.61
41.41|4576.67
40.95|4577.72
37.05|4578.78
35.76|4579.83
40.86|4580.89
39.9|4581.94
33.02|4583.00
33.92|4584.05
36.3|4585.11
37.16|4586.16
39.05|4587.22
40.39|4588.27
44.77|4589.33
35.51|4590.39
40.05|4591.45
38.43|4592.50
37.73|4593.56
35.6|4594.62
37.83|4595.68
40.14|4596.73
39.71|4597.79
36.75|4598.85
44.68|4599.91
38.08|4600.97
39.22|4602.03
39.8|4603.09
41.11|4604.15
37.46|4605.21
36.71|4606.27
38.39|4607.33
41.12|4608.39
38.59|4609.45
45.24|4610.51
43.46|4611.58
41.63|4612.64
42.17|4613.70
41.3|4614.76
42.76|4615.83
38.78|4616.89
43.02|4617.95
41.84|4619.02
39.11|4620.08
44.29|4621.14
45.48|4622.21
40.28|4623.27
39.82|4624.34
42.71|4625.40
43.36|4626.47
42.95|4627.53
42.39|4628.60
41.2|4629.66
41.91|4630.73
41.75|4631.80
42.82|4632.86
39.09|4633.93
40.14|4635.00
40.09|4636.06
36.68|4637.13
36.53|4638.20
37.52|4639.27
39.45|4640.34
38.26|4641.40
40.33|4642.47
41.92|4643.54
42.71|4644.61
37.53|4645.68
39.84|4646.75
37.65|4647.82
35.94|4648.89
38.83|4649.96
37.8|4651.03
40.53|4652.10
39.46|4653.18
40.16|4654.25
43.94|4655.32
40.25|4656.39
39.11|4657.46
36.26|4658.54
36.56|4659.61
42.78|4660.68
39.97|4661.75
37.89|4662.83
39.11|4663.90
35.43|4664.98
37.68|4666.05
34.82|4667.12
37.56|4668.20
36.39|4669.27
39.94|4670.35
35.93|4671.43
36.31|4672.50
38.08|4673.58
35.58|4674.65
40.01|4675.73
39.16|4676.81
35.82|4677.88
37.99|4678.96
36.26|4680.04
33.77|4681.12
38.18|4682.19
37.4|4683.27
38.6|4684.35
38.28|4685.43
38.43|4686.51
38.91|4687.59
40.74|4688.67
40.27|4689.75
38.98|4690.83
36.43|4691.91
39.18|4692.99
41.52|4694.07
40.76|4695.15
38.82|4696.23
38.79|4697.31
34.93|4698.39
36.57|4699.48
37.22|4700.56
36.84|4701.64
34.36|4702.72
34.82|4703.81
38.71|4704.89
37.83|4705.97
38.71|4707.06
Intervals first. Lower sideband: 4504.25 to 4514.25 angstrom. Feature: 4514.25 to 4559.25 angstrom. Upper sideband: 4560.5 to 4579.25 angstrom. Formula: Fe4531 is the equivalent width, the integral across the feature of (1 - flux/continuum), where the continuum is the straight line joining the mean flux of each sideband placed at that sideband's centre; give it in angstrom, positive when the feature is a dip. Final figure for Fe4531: 2.77 angstrom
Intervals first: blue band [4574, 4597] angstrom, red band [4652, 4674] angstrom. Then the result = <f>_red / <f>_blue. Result 1.0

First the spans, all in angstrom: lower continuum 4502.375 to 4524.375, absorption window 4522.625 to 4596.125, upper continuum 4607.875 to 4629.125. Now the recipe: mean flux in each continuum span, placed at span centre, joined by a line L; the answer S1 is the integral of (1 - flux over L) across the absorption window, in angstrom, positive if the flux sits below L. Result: 4.5 angstrom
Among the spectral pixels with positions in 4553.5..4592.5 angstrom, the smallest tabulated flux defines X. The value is 33.02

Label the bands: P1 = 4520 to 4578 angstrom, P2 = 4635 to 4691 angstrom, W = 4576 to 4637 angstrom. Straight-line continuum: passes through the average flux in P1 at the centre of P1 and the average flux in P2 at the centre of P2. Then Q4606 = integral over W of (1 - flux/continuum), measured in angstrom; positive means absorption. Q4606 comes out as -2.8 angstrom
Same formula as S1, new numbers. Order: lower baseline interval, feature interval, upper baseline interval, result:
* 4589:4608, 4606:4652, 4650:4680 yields -2.28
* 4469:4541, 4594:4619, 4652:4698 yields -1.36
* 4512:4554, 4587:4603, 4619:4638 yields 0.28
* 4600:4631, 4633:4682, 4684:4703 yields 1.58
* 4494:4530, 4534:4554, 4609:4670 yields 0.91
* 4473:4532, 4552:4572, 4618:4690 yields -0.73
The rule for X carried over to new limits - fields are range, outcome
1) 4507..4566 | 33.03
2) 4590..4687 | 33.77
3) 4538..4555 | 34.55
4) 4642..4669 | 34.82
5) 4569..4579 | 37.05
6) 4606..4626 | 36.71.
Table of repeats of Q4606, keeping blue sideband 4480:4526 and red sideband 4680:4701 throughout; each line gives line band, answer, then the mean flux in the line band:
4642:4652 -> -0.26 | 39.2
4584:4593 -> -0.10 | 38.6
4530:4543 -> 0.66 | 36.3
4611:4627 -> -1.58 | 42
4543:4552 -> 0.19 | 37.4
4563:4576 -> -0.91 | 40.9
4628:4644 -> -0.74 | 40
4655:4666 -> -0.21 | 39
